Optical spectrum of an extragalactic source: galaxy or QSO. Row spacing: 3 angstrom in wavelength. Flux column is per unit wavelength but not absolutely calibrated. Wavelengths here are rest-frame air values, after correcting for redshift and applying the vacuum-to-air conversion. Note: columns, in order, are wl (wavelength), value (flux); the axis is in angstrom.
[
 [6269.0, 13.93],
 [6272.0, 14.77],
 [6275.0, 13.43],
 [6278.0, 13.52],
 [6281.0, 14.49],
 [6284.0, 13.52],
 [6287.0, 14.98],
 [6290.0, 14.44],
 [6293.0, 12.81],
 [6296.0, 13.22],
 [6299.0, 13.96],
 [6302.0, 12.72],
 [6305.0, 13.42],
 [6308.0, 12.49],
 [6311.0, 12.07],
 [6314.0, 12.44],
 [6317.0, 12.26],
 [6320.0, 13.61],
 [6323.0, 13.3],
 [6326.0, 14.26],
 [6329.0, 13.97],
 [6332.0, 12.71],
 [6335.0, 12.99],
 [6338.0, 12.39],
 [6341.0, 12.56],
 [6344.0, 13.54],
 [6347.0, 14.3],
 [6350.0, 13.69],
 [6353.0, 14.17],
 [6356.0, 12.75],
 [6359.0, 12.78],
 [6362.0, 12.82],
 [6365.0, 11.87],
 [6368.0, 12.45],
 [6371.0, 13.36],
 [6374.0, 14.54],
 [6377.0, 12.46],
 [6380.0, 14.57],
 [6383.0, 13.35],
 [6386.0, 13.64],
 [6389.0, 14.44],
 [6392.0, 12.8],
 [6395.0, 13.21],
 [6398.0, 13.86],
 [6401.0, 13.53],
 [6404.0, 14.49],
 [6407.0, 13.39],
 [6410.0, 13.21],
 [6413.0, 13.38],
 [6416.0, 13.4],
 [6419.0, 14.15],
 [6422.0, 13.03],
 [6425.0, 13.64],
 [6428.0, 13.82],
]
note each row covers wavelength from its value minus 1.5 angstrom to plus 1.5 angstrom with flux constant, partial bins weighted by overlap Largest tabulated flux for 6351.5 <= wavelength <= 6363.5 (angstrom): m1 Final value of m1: 14.17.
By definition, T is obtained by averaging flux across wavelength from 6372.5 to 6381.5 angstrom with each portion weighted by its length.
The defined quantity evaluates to 13.9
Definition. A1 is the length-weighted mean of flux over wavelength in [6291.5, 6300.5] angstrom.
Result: 13.3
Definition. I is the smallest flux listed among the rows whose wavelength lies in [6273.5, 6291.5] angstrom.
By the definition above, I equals 13.43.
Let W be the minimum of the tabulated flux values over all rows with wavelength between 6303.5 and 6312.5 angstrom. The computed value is 12.07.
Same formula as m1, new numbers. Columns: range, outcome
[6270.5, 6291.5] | 14.98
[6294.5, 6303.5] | 13.96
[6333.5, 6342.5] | 12.99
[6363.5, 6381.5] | 14.57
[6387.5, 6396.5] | 14.44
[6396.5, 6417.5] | 14.49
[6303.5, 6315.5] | 13.42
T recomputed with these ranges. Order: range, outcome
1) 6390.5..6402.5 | 13.4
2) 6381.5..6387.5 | 13.5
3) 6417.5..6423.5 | 13.6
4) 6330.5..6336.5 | 12.8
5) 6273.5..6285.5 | 13.7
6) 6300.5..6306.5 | 13.1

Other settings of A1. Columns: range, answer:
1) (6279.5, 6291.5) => 14.4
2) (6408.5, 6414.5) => 13.3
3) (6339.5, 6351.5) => 13.5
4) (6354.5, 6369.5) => 12.5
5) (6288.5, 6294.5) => 13.6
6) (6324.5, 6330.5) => 14.1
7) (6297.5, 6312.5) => 12.9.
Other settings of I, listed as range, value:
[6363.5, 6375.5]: 11.87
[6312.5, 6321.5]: 12.26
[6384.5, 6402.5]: 12.8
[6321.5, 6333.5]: 12.71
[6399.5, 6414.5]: 13.21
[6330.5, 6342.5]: 12.39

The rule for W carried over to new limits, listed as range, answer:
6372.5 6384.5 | 12.46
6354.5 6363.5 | 12.75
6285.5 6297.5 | 12.81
